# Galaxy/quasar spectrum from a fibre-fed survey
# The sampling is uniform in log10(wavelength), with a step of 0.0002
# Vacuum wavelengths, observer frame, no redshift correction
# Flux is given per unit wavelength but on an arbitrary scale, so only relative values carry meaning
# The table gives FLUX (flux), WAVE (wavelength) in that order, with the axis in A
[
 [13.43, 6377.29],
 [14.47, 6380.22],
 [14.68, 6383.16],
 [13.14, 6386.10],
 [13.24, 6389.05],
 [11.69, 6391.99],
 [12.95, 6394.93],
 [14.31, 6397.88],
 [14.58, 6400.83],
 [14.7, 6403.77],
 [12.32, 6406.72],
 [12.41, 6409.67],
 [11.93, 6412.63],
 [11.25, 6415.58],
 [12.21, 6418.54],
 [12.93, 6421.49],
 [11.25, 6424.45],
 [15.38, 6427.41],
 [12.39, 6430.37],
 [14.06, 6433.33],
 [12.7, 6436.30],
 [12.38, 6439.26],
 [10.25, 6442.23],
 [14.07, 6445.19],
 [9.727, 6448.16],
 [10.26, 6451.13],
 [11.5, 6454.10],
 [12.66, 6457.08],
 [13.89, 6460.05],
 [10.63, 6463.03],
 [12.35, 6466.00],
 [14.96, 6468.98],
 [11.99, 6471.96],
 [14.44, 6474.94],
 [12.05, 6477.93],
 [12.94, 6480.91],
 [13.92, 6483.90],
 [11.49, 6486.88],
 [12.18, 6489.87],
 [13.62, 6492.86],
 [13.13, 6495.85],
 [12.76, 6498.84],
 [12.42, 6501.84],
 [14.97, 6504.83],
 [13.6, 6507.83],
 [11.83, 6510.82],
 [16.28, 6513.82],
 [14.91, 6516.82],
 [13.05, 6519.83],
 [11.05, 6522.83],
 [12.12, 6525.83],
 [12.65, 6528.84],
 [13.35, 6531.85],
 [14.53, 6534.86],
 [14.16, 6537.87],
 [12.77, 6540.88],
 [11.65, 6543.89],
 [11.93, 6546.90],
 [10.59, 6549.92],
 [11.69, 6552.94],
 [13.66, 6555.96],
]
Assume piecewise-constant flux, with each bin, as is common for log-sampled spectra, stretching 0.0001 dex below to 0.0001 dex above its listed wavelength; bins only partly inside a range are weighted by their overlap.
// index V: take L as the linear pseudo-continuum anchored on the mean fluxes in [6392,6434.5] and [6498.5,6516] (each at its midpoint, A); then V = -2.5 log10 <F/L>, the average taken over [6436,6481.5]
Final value 0.09 mag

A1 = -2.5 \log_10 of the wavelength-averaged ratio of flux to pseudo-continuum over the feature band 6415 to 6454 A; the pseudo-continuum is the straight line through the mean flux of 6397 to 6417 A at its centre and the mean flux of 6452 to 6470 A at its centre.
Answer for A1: 0.05 mag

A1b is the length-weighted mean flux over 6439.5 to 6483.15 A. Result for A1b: 12.3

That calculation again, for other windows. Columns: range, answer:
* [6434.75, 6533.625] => 12.7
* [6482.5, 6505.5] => 13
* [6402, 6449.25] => 12.5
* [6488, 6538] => 13.3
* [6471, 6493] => 12.8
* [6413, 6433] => 12.6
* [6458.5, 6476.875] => 13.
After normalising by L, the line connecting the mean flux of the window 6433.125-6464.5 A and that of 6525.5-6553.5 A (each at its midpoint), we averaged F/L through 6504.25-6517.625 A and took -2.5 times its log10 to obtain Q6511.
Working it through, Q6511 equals -0.15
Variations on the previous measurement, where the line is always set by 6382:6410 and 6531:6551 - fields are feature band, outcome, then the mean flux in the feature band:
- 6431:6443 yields 0.06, 12.5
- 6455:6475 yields 0.02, 12.8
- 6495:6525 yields -0.04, 13.4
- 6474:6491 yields 0.02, 12.8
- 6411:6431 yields 0.07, 12.5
